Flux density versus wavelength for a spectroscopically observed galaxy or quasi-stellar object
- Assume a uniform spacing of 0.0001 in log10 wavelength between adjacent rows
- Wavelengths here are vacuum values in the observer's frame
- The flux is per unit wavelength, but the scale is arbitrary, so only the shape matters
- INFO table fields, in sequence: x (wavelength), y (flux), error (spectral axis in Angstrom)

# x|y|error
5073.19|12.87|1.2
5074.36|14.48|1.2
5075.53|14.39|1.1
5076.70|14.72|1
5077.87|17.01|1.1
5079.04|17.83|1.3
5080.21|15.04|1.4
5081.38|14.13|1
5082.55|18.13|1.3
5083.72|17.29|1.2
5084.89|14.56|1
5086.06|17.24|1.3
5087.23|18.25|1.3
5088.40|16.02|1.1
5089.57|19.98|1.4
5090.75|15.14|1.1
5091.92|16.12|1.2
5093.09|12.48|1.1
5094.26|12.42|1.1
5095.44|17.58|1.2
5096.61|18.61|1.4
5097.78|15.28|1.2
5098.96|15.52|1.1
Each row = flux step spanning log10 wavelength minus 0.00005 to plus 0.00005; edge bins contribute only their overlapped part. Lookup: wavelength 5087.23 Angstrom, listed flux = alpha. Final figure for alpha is 18.25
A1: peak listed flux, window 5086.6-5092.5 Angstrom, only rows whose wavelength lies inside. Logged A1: 19.98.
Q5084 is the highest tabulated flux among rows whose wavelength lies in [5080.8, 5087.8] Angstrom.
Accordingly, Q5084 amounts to 18.25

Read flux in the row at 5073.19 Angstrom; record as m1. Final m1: 12.87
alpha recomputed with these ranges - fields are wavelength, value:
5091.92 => 16.12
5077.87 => 17.01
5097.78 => 15.28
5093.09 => 12.48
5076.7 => 14.72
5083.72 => 17.29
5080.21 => 15.04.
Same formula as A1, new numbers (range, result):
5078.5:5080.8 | 17.83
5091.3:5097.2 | 18.61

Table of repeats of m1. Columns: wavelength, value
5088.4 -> 16.02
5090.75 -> 15.14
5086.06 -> 17.24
